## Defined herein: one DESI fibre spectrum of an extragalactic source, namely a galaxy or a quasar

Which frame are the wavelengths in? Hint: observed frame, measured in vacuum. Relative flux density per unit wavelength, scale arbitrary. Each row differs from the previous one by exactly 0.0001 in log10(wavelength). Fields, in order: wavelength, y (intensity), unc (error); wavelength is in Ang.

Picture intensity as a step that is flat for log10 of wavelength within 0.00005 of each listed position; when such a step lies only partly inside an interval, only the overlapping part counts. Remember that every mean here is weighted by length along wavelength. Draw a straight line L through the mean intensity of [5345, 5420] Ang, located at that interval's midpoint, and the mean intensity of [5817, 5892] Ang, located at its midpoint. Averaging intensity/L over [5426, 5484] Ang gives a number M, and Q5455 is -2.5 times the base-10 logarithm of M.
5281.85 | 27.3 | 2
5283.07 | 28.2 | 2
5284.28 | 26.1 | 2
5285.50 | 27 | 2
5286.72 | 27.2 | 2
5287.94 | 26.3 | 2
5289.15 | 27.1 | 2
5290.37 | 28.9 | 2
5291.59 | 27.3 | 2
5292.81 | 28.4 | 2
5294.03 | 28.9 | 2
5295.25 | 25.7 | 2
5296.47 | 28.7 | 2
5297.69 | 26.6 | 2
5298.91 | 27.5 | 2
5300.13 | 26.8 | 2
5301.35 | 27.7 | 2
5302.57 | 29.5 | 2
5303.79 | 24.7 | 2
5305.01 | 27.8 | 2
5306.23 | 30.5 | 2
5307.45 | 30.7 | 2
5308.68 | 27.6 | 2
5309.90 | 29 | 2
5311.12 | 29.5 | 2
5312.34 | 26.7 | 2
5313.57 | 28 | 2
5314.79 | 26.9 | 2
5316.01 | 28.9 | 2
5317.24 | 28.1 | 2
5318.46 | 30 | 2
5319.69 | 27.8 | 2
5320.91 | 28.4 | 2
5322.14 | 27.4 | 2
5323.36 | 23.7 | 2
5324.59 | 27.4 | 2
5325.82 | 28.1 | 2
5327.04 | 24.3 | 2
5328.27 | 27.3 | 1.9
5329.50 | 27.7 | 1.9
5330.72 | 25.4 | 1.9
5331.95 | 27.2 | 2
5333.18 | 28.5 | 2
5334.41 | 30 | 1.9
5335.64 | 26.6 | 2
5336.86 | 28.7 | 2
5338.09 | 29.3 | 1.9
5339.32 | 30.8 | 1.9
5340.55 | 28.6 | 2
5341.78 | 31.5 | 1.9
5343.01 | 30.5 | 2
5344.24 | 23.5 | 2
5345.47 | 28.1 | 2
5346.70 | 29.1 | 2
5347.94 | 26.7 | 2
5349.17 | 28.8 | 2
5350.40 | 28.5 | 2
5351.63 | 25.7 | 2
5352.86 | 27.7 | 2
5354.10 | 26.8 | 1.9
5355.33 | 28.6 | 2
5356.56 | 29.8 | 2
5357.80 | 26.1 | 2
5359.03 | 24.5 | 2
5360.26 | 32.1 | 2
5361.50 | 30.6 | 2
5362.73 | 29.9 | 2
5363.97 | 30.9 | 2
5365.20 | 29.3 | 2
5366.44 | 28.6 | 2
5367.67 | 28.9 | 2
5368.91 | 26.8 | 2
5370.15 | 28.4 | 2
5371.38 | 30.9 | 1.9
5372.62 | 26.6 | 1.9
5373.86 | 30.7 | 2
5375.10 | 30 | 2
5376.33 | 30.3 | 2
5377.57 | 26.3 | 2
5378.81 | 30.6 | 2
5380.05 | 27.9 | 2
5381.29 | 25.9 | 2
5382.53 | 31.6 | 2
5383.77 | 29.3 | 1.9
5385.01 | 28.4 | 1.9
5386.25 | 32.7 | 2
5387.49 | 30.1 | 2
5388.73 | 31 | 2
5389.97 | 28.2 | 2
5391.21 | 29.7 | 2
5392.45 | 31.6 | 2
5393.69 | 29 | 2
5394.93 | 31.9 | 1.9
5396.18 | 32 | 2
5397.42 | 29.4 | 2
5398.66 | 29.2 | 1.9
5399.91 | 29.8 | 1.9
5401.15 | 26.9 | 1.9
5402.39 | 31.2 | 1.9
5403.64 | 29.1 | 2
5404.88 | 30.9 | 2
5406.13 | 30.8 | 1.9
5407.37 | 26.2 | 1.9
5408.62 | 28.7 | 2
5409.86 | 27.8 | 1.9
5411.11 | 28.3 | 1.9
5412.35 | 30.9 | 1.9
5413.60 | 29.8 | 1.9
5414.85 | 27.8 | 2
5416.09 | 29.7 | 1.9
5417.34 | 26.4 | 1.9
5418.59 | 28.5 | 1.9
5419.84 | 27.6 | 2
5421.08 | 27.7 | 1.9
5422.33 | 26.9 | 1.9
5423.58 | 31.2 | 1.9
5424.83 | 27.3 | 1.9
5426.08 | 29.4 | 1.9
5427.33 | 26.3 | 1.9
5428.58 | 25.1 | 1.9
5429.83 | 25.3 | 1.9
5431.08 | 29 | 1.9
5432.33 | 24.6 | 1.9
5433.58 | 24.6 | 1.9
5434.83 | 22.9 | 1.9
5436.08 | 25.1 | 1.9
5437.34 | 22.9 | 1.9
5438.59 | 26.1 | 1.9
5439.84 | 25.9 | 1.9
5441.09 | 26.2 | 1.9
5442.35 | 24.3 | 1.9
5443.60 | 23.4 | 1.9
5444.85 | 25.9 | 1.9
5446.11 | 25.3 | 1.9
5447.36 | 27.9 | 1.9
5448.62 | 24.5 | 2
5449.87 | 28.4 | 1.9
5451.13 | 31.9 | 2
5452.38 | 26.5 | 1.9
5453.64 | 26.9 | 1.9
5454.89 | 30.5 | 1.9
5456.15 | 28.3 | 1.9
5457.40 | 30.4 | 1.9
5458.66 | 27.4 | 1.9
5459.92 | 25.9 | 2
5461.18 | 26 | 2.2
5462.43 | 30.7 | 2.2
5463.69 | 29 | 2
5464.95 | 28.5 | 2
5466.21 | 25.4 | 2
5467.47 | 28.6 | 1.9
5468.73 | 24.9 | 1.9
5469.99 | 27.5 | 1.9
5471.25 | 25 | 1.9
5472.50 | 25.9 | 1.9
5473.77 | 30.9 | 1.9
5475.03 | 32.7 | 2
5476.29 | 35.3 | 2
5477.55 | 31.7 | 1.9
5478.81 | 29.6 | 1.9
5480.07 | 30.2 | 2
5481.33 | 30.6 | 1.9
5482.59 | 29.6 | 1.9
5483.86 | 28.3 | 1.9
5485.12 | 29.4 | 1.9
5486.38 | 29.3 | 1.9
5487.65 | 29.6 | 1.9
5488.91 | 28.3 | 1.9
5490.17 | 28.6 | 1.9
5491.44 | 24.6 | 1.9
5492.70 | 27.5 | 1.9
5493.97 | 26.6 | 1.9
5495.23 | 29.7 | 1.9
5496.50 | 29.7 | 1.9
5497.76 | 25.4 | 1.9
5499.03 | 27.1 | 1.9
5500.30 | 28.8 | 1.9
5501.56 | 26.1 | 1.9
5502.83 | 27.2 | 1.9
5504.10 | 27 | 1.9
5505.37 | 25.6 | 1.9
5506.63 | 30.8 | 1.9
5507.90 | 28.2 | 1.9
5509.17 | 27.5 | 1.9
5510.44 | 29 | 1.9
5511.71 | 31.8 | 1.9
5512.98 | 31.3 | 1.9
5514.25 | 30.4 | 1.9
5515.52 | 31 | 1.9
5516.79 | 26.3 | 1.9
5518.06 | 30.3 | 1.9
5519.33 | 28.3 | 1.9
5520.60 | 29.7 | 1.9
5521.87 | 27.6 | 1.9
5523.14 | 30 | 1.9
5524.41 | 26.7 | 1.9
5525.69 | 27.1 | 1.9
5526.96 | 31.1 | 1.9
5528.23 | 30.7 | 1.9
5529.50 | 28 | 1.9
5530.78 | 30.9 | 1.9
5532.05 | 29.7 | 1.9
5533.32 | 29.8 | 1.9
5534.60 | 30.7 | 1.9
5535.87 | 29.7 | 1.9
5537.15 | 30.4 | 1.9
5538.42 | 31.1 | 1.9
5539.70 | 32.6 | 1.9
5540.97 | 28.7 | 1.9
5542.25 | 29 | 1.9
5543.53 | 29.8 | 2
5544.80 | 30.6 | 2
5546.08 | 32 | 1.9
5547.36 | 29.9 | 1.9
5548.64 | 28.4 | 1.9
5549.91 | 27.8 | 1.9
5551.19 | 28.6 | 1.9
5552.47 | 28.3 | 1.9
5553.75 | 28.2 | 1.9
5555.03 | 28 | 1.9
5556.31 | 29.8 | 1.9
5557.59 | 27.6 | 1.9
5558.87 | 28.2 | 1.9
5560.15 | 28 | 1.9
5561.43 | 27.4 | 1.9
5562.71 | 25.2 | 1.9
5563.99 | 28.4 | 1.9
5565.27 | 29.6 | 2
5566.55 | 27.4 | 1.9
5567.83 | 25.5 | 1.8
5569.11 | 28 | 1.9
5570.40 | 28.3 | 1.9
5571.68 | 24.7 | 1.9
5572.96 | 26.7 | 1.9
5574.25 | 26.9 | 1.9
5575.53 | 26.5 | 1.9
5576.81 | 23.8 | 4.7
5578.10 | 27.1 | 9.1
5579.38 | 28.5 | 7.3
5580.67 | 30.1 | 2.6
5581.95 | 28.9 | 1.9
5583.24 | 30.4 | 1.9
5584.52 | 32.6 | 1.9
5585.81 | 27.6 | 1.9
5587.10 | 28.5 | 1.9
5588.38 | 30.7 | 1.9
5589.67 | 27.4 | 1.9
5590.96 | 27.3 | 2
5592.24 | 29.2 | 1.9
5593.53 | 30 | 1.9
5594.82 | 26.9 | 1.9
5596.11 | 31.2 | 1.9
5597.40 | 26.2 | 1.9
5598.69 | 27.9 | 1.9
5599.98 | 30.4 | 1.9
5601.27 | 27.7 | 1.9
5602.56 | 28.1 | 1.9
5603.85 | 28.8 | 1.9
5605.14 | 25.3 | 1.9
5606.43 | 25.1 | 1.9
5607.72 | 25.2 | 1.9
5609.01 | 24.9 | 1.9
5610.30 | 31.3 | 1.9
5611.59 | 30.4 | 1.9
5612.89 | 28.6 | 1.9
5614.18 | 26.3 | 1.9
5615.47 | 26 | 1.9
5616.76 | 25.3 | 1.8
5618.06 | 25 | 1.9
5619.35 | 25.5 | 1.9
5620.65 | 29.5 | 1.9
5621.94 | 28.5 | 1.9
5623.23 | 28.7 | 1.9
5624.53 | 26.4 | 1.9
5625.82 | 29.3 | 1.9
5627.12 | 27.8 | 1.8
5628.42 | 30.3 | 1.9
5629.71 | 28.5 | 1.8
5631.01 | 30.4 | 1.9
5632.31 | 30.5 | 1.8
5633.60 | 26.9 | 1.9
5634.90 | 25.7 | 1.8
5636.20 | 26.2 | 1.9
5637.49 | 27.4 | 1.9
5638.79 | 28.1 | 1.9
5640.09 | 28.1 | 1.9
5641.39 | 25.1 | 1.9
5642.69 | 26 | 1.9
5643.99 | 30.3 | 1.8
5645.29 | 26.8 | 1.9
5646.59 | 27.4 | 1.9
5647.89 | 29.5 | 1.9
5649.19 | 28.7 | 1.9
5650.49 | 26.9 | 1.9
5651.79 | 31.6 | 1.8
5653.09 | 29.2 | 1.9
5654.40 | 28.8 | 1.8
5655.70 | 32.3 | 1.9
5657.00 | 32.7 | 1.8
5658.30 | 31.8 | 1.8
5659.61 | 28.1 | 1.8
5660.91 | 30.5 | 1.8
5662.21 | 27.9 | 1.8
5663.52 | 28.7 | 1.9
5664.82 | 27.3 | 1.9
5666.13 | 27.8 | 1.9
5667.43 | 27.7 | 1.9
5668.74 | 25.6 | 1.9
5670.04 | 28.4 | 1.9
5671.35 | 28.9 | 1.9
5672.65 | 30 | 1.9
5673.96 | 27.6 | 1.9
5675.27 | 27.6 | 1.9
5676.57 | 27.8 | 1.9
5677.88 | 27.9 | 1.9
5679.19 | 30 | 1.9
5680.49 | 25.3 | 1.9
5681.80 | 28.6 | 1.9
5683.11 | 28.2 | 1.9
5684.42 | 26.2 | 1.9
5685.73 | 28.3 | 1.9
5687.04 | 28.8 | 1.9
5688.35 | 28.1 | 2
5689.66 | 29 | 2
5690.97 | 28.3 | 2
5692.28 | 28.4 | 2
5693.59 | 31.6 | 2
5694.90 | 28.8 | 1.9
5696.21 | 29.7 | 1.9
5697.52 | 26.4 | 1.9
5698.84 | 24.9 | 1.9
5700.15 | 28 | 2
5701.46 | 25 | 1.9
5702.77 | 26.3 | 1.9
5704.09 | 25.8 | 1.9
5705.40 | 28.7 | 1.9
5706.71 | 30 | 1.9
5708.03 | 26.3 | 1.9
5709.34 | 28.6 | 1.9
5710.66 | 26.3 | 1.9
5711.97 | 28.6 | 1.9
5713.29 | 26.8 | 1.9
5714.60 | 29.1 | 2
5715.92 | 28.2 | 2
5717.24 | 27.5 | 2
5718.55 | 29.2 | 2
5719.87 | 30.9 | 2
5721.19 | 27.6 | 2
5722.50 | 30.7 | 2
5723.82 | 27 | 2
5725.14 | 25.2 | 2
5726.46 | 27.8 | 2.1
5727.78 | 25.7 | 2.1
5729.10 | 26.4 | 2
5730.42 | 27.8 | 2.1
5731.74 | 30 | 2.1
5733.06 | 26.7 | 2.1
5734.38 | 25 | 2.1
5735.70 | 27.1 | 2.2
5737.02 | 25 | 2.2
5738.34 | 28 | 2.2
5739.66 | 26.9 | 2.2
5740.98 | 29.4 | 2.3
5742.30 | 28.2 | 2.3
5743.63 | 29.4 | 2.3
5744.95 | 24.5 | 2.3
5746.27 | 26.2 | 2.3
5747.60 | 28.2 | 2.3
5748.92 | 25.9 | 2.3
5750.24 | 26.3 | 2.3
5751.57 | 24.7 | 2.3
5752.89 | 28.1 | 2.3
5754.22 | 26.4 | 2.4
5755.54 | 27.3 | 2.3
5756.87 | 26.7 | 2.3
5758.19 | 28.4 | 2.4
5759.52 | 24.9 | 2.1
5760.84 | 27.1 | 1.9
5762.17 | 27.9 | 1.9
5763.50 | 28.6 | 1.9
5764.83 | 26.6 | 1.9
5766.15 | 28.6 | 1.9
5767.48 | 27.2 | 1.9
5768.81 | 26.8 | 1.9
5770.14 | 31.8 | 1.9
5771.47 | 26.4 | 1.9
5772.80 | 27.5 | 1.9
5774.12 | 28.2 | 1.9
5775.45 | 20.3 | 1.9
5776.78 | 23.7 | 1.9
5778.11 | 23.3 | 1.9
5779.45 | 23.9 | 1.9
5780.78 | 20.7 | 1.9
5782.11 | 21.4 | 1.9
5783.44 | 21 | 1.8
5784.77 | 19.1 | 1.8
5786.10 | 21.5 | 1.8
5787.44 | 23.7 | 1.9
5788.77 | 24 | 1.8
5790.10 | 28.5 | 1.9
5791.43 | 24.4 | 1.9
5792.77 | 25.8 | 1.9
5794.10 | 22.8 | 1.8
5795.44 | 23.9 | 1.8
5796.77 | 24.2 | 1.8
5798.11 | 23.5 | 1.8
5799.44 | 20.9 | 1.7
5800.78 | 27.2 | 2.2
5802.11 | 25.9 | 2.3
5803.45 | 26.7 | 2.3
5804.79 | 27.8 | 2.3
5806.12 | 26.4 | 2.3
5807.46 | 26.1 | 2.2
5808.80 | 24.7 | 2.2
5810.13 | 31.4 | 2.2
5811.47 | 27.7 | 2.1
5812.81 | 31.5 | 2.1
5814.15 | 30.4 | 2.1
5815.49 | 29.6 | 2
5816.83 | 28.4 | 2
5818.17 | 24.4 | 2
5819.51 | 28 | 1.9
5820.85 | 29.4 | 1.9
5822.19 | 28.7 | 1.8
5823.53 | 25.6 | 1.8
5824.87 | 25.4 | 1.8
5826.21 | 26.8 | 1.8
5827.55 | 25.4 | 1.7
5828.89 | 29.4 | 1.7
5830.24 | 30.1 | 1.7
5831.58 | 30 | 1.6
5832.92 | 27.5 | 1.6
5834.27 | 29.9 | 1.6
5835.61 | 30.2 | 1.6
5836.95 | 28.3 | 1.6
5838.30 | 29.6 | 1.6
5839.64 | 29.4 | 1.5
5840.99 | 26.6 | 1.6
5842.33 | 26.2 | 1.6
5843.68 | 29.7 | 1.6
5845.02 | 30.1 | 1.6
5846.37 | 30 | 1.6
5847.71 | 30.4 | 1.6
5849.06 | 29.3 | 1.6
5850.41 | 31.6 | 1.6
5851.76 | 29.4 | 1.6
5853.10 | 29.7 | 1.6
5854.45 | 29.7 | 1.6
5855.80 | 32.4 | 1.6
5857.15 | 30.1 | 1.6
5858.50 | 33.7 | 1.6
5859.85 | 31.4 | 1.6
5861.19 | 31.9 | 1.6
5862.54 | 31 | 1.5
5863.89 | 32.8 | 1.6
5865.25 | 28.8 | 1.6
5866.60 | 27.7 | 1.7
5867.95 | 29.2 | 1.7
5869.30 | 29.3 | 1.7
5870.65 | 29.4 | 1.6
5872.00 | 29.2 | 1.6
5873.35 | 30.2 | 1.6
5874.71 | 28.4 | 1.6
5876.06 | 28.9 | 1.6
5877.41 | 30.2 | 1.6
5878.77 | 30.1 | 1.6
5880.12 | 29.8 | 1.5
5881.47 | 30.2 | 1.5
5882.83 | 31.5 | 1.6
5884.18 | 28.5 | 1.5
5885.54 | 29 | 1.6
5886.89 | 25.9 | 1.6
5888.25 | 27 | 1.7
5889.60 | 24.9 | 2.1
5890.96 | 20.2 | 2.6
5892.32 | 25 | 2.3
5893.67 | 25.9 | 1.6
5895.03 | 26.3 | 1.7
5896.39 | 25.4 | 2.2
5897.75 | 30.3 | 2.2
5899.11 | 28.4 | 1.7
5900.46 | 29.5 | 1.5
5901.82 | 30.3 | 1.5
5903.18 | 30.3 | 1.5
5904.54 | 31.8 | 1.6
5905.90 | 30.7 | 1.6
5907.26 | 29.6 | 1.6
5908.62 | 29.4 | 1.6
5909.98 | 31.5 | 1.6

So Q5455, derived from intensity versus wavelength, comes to 0.06 mag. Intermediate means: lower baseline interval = 29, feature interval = 27.5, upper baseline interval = 28.9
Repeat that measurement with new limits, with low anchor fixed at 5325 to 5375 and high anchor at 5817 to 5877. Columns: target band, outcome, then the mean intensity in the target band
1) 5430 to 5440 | 0.136 mag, 25.1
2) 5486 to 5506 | 0.040 mag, 27.5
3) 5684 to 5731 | 0.043 mag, 27.8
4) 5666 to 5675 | 0.034 mag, 28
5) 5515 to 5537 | -0.025 mag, 29.3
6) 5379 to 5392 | -0.044 mag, 29.5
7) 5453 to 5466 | 0.010 mag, 28.3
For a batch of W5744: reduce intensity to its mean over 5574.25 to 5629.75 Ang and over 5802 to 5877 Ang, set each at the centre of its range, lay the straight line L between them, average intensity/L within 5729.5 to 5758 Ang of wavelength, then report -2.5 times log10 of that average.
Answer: 0.059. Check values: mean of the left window 28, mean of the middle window 27.1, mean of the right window 29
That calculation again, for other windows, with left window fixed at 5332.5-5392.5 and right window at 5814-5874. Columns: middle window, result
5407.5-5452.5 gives 0.08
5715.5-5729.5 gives 0.05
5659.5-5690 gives 0.04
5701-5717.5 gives 0.06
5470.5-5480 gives -0.04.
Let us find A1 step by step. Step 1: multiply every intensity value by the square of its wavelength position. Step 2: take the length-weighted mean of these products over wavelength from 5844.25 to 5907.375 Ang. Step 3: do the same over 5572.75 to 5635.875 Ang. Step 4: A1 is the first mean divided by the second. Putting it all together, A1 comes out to 1.15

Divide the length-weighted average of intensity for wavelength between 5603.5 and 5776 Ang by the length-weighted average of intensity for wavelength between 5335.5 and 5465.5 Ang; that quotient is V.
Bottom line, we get 1.0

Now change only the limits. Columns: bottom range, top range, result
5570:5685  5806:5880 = 1.04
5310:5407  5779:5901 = 0.96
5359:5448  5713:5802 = 0.92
